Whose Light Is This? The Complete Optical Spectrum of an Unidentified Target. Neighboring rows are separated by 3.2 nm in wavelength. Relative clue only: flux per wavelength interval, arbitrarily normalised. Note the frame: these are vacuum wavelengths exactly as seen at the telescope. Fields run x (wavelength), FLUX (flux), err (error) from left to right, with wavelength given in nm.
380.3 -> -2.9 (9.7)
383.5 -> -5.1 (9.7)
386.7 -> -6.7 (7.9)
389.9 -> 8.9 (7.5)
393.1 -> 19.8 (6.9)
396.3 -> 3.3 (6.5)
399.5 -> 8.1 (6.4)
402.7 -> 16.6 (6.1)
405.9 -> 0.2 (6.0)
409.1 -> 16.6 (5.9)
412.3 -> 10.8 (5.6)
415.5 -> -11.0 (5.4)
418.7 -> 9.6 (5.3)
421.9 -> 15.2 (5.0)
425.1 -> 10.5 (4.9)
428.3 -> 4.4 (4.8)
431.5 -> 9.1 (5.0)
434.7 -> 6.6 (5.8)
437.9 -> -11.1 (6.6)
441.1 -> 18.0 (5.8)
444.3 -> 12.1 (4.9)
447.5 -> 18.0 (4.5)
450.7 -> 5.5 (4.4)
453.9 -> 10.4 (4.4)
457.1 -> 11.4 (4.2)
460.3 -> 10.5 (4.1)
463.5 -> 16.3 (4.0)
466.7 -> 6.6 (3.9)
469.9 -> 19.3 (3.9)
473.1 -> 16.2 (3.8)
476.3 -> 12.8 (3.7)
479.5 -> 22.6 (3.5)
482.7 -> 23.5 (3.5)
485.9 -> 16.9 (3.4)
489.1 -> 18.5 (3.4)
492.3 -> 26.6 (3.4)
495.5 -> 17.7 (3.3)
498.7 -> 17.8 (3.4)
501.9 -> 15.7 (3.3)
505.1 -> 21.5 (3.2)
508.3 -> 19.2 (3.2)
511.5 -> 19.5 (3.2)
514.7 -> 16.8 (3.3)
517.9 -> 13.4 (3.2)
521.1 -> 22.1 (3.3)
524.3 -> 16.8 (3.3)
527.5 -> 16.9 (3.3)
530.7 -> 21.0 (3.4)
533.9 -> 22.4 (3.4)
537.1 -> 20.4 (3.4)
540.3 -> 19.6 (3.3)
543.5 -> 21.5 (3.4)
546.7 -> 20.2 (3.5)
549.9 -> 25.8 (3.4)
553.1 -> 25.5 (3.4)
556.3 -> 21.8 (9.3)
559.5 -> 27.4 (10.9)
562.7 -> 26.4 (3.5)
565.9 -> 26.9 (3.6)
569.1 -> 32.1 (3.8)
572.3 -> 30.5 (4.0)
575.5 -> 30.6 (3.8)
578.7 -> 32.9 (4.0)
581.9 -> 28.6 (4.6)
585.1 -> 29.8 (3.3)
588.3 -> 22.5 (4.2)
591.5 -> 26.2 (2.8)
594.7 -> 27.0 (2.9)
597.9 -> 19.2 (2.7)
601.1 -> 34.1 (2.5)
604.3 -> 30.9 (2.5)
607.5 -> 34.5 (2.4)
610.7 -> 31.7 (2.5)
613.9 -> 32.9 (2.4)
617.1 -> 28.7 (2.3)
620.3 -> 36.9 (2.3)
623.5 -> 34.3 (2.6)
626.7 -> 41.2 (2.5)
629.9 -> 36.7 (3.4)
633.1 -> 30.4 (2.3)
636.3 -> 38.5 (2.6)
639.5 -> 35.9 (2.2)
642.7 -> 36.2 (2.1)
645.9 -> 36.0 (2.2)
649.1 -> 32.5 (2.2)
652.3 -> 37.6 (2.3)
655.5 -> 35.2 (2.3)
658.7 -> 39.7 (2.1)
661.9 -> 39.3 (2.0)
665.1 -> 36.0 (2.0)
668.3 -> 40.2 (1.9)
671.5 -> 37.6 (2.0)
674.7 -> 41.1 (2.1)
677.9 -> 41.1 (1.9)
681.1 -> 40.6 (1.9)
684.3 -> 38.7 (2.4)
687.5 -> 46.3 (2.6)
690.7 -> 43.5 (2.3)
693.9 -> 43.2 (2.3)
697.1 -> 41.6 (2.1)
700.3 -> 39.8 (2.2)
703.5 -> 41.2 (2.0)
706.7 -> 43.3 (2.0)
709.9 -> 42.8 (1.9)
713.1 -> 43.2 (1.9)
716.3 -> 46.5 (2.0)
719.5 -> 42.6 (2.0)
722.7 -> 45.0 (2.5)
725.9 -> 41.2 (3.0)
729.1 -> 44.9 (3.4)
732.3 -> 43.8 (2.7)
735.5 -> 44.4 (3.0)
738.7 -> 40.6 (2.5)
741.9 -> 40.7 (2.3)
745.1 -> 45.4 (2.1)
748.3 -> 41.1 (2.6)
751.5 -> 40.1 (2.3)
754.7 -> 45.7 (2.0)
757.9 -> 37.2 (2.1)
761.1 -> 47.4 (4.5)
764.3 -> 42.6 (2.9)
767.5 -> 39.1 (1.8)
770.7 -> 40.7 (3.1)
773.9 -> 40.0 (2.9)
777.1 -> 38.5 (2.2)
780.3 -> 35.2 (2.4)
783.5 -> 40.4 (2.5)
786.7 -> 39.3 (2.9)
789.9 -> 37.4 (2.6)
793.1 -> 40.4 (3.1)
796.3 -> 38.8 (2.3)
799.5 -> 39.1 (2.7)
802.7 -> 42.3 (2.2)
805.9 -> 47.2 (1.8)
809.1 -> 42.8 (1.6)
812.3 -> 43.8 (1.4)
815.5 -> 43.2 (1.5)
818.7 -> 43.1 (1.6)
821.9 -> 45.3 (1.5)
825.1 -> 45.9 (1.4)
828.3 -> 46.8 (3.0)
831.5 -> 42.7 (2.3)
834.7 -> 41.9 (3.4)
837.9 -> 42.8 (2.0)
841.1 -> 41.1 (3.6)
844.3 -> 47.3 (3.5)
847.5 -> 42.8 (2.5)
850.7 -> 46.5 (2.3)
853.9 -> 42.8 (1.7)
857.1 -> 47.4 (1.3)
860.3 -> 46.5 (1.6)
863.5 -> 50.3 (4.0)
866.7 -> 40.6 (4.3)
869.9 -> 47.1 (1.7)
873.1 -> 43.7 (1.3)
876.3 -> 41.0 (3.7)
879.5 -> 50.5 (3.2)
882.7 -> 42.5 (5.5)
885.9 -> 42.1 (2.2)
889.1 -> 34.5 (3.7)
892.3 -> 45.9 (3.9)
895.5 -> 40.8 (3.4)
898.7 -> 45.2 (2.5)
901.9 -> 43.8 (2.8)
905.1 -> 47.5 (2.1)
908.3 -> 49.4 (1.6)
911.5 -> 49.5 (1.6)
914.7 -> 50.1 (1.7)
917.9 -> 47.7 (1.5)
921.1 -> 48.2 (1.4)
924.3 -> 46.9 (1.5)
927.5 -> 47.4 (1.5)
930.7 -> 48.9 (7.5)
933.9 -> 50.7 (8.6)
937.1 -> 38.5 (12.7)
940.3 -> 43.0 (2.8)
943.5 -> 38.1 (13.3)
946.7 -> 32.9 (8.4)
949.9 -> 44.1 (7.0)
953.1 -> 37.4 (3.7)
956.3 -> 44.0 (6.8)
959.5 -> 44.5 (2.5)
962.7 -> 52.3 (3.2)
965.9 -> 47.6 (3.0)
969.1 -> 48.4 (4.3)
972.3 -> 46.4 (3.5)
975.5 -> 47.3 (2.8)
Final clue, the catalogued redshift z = 0.508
